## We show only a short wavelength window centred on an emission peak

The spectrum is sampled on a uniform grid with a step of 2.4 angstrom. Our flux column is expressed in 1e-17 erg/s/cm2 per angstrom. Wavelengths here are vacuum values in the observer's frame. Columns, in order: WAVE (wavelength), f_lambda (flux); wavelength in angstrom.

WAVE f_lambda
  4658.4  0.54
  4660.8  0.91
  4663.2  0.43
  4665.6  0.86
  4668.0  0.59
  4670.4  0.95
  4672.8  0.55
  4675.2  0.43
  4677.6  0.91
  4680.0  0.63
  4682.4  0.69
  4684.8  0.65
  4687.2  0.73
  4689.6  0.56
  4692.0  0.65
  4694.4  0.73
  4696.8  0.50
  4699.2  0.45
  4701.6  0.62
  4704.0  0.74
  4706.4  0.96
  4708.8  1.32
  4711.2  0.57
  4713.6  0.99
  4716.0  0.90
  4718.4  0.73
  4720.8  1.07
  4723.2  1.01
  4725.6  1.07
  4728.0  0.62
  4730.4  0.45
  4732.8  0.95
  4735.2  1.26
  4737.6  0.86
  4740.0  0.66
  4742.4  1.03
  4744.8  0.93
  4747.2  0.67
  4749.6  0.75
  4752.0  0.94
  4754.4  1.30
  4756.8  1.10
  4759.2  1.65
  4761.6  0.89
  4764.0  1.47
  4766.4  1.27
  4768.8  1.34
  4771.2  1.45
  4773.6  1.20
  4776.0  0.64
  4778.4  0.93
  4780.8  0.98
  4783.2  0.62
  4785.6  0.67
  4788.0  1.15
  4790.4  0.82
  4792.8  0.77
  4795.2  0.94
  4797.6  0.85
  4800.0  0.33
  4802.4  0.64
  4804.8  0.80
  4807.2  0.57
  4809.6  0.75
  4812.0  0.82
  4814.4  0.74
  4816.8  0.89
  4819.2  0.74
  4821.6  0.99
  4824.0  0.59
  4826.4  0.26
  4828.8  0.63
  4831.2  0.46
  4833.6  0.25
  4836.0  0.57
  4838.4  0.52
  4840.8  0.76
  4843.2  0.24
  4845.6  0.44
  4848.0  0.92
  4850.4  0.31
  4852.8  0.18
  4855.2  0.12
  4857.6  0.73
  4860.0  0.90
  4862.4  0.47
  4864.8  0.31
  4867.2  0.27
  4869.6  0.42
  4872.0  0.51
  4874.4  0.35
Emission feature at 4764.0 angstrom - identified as C III]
